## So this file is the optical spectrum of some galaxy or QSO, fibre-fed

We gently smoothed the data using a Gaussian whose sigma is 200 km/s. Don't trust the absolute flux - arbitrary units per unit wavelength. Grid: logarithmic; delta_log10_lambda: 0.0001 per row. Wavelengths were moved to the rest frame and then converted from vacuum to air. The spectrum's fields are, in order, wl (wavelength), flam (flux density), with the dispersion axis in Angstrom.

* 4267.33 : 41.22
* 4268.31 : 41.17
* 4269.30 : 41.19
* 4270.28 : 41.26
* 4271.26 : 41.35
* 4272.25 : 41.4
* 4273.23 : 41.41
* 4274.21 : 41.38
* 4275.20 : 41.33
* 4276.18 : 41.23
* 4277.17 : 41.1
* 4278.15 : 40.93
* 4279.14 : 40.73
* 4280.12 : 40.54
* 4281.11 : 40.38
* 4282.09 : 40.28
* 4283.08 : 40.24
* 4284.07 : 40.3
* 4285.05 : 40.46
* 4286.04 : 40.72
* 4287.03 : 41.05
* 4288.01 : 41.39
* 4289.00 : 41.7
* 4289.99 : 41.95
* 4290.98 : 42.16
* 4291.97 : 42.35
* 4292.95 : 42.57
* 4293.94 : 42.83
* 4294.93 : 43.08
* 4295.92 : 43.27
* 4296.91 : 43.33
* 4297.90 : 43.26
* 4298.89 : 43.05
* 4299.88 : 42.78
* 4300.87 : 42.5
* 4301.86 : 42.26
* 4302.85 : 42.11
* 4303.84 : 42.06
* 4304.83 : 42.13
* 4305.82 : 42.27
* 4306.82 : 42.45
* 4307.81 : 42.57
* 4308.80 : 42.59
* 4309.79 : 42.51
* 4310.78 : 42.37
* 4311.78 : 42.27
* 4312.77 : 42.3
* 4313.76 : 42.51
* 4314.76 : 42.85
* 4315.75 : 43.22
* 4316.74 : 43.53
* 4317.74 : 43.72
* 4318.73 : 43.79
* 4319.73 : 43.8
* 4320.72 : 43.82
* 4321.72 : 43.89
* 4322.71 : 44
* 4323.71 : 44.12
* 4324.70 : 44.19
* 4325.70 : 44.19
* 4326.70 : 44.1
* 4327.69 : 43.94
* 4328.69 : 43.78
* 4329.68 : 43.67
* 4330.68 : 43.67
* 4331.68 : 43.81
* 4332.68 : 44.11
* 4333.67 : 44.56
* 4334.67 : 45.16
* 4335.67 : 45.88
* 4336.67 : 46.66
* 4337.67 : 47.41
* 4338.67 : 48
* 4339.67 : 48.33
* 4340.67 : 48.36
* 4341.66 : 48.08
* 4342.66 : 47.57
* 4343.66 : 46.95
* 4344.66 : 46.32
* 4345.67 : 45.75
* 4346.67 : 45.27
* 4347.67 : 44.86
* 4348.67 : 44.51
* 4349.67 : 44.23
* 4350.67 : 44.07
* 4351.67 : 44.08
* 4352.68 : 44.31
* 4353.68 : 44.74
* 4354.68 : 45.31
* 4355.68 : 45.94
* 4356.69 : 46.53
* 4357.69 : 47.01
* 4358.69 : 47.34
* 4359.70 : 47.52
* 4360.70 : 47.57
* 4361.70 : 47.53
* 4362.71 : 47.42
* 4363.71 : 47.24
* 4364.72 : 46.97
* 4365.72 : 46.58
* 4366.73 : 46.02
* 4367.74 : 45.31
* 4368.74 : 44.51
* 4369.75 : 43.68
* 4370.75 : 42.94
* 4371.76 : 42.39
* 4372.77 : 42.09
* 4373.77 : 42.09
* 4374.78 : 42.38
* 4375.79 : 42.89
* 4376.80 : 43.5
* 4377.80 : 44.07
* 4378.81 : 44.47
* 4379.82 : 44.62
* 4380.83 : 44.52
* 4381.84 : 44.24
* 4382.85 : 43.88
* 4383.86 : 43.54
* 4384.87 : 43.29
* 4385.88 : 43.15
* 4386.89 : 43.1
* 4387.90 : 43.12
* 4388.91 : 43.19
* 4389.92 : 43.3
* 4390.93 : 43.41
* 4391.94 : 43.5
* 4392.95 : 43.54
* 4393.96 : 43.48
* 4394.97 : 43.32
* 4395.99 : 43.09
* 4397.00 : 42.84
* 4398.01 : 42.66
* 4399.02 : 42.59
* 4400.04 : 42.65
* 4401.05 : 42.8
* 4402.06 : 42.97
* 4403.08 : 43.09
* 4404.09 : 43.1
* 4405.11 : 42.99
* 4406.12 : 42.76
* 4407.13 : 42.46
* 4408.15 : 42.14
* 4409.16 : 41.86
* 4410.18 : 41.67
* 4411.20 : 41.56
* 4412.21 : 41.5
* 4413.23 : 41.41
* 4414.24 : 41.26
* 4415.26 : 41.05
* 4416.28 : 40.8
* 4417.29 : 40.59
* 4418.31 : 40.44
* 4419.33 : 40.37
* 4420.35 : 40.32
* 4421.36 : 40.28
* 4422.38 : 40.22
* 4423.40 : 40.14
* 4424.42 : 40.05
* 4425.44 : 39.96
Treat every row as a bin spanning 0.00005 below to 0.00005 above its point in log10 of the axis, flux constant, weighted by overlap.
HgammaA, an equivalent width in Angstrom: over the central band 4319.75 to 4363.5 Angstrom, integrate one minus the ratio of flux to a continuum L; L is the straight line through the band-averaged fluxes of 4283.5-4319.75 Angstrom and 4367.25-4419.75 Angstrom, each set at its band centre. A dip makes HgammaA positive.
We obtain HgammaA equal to -3.0 Angstrom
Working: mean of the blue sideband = 42.4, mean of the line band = 45.6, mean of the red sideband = 42.8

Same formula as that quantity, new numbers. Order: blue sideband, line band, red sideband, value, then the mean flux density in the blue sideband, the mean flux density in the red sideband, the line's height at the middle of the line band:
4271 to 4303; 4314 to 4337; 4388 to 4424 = -1.2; 41.7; 42.1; 41.8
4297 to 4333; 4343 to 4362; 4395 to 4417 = -1.3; 43.2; 42.3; 42.8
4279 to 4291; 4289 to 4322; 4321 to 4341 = 0.0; 40.9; 45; 42.7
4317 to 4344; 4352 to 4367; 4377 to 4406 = -0.7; 45.1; 43.4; 44.3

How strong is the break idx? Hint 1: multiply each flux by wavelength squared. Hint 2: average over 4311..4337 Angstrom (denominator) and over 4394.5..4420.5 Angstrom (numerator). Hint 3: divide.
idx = 1.0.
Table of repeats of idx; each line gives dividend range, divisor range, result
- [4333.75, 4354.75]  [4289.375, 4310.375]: 1.10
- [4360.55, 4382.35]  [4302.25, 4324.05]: 1.07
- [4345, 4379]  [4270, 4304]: 1.12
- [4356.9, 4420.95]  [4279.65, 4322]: 1.07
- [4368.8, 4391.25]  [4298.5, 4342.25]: 1.01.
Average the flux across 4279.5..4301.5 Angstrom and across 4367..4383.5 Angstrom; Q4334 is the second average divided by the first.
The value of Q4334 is 1.04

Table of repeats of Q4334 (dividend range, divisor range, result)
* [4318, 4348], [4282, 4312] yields 1.07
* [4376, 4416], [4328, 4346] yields 0.93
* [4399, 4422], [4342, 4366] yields 0.91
